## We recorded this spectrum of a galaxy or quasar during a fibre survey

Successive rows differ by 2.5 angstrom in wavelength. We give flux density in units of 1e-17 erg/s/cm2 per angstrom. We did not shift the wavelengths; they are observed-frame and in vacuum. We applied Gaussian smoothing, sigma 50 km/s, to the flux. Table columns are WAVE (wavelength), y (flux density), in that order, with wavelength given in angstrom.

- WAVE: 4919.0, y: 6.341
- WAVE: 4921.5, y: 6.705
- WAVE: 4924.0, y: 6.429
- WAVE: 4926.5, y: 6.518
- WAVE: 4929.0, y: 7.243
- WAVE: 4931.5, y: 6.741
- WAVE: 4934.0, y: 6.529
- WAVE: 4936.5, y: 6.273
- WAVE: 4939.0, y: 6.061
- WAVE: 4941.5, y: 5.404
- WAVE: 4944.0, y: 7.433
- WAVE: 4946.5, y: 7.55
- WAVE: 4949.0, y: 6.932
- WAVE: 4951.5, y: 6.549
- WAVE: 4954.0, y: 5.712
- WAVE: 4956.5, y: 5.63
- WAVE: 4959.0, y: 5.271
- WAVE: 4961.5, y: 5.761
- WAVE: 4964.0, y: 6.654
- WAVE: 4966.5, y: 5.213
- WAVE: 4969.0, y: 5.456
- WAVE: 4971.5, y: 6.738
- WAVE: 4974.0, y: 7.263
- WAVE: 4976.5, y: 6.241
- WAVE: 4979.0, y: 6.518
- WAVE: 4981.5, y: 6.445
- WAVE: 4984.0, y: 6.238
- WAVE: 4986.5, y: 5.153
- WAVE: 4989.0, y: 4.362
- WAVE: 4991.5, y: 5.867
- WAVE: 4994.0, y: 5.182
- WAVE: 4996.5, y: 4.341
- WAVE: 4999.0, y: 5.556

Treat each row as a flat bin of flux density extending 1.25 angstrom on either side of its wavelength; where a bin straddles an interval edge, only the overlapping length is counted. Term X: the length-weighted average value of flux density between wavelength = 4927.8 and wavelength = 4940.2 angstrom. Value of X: 6.57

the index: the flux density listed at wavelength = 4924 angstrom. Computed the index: 6.429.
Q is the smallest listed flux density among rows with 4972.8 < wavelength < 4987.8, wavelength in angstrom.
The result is 5.153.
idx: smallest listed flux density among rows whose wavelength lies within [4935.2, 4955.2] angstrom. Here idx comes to 5.404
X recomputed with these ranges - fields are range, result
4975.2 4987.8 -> 6.12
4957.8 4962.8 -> 5.53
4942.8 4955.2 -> 6.84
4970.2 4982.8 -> 6.63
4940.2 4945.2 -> 6.4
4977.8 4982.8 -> 6.48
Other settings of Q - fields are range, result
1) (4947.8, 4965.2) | 5.271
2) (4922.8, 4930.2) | 6.429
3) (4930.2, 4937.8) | 6.273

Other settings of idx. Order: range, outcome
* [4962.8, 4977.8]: 5.213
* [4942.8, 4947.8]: 7.433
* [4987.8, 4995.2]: 4.362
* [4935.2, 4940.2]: 6.061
